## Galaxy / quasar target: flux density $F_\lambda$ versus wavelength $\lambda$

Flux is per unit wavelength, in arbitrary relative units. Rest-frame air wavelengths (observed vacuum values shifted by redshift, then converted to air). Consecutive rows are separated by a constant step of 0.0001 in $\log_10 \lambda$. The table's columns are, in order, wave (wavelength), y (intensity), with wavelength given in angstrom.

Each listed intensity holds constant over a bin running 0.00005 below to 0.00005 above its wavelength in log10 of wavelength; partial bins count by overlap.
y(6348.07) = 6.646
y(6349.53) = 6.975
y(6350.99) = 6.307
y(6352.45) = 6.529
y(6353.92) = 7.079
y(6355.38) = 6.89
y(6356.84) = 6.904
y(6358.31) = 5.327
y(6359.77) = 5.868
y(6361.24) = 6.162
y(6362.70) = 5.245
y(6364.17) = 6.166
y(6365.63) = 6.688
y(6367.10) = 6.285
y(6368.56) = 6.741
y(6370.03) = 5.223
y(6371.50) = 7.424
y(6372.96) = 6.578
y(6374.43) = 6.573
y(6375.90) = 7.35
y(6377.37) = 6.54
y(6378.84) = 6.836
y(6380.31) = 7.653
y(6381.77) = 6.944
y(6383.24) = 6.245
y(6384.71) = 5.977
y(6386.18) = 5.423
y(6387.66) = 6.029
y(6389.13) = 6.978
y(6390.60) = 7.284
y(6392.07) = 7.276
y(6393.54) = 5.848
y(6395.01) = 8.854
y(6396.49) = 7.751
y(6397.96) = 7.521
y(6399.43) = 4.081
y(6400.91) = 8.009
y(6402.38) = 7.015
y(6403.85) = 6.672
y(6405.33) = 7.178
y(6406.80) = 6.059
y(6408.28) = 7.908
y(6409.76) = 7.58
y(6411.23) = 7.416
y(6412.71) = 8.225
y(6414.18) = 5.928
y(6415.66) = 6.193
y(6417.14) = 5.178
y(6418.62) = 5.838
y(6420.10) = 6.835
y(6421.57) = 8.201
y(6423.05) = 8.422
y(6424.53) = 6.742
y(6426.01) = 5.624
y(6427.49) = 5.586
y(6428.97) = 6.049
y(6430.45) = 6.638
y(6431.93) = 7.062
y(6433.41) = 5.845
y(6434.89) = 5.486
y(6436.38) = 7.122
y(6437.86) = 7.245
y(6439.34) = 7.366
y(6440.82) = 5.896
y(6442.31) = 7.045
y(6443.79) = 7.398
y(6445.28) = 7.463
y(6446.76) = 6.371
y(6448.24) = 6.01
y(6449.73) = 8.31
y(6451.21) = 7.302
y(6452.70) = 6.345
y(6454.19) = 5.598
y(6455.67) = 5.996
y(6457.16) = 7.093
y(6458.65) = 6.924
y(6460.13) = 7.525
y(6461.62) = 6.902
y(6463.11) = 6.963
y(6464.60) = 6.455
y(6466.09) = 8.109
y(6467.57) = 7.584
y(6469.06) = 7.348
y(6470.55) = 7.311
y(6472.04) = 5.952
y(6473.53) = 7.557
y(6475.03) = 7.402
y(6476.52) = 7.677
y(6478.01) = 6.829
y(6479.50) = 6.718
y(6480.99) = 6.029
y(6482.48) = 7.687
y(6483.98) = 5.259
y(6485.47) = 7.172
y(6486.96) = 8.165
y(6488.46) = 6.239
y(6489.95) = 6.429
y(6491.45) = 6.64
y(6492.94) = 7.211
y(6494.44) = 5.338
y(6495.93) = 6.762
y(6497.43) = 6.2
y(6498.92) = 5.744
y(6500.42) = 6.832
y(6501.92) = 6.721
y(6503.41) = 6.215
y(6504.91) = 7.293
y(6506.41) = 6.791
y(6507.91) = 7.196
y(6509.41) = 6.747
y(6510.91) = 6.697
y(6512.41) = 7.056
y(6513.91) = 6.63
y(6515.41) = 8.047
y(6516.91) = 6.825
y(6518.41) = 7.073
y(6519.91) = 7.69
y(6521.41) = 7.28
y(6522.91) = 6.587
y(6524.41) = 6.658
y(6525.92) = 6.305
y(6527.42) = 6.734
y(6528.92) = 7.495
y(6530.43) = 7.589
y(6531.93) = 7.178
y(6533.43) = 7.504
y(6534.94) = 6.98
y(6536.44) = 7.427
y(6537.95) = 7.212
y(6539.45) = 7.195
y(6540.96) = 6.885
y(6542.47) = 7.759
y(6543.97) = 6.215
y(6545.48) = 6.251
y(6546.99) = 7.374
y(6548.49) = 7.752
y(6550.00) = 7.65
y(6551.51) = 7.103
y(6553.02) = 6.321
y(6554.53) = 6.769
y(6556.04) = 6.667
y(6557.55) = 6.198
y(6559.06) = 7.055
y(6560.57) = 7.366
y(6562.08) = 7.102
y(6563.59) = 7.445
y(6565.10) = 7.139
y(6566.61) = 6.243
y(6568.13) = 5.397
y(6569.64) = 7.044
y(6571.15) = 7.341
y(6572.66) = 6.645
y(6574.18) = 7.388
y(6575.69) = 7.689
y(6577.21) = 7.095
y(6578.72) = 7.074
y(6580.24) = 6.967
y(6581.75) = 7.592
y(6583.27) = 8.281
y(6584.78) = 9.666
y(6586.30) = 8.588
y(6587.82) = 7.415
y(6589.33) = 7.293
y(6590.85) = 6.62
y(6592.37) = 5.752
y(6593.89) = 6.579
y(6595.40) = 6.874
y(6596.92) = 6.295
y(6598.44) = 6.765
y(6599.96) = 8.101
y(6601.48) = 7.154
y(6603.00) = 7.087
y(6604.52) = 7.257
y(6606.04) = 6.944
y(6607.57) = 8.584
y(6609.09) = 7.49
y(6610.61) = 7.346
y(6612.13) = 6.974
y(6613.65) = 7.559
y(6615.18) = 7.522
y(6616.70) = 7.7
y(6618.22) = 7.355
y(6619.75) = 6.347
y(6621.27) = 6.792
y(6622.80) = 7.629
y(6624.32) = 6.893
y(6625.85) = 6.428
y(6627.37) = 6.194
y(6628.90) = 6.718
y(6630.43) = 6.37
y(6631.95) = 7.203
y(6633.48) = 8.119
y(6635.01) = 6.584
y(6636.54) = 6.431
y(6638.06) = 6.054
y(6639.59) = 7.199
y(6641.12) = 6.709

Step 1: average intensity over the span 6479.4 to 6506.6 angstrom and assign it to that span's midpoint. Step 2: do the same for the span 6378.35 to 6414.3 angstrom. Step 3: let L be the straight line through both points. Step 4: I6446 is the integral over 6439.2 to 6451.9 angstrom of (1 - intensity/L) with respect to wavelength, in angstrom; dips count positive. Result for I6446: -0.5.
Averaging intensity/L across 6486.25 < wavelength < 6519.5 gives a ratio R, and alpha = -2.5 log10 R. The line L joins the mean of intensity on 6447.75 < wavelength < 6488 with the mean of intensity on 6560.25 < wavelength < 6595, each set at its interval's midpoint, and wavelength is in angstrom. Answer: 0.04 mag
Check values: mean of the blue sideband 6.97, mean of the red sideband 7.2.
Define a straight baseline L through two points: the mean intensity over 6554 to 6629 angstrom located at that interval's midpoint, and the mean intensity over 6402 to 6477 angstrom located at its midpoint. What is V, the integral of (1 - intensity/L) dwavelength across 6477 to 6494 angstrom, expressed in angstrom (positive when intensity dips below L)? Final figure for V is 0.5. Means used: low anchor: 6.86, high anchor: 7.13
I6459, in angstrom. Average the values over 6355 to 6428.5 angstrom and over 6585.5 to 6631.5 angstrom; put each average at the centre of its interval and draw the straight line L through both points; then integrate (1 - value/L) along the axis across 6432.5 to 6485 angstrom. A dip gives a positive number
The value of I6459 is -0.5 angstrom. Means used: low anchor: 6.66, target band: 6.86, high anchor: 7.09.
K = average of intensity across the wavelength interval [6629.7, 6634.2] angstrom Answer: 7.24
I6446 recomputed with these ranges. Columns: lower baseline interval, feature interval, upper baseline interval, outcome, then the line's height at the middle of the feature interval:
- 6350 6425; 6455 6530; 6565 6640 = 0.2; 6.91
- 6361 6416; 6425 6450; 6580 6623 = 1.1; 6.88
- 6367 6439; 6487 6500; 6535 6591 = 1.0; 6.98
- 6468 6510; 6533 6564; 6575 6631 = -0.2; 7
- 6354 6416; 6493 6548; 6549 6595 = 0.7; 7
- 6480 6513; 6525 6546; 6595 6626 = -0.7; 6.84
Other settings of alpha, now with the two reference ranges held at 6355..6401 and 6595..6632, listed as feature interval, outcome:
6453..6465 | 0.01 mag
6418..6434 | 0.01 mag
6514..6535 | -0.04 mag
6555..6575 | 0.02 mag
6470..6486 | -0.01 mag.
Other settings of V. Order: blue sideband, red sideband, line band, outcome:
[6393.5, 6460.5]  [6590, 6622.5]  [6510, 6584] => -0.6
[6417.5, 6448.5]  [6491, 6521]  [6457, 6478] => -1.4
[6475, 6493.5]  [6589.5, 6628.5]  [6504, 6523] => -0.5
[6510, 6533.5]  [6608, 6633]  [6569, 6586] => -1.2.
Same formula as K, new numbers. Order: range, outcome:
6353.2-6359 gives 6.56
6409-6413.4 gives 7.73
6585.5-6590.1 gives 7.77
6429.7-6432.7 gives 6.84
